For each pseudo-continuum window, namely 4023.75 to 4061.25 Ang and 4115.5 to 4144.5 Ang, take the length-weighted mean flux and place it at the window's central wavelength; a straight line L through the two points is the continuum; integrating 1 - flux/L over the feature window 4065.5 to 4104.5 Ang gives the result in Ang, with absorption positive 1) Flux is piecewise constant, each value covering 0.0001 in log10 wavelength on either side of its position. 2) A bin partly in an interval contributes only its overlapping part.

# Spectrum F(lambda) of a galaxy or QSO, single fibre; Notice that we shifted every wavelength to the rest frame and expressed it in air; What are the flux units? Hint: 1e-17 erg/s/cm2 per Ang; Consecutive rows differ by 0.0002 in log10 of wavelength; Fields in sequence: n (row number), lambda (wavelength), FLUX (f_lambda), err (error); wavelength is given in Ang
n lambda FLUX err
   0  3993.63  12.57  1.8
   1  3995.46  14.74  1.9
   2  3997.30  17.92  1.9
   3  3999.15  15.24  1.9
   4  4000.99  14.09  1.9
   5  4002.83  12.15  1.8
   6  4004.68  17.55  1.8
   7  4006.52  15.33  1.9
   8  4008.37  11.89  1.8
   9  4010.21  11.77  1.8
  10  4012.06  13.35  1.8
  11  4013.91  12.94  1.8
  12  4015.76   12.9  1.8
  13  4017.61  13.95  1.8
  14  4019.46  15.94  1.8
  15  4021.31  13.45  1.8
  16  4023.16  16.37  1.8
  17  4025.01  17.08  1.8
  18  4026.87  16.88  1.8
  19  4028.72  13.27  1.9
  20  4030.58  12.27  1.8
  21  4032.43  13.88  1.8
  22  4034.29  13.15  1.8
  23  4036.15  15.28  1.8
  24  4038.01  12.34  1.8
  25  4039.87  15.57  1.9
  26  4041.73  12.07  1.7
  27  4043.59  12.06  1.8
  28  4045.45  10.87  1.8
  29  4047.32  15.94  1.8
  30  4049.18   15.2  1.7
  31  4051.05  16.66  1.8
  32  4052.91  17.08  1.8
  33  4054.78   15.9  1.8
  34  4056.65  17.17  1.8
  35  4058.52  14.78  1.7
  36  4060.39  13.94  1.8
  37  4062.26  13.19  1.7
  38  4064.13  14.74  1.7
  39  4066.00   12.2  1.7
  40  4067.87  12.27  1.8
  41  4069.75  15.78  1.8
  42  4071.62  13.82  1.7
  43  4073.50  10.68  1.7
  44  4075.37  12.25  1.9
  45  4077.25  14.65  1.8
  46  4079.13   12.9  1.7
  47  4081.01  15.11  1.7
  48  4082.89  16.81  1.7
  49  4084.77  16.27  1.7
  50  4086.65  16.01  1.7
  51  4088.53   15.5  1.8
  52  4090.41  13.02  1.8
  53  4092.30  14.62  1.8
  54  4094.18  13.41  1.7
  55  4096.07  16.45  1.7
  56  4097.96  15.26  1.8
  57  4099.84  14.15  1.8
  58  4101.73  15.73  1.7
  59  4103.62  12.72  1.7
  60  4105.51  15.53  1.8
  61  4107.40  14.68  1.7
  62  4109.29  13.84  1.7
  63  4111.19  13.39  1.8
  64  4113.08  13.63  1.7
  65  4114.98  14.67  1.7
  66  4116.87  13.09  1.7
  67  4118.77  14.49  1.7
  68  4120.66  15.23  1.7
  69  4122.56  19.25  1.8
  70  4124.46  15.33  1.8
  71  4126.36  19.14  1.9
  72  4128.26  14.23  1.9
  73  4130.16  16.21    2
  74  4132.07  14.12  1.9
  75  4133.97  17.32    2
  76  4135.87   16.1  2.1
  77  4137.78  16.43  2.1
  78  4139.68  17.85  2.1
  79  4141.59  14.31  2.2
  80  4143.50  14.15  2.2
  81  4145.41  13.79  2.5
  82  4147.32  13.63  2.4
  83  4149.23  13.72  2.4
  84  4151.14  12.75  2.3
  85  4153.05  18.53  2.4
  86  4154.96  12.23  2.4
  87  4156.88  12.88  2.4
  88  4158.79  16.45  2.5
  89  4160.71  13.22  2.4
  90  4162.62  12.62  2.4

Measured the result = 2.3 Ang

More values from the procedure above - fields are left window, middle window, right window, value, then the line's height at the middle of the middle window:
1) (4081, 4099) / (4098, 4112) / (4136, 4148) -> 0.8 Ang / 15.2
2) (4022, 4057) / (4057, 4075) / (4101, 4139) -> 1.5 Ang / 14.8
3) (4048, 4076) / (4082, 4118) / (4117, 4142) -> 1.6 Ang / 15.4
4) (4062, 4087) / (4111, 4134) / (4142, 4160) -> -2.0 Ang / 14.2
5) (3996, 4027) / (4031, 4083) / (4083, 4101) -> 2.7 Ang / 14.9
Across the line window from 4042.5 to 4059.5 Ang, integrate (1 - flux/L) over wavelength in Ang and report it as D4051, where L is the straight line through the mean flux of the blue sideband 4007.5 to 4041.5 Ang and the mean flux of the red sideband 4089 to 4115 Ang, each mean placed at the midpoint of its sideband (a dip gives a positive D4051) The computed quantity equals -1.1 Ang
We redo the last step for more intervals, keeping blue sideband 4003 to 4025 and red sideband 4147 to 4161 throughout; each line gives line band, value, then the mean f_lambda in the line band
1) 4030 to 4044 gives 0.8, 13.4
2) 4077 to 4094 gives -0.9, 14.9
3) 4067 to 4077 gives 0.8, 13.1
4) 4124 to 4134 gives -1.2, 16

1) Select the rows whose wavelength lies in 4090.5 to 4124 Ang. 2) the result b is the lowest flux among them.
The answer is 12.72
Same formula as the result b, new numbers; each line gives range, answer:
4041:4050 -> 10.87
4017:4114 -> 10.68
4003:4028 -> 11.77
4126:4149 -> 13.63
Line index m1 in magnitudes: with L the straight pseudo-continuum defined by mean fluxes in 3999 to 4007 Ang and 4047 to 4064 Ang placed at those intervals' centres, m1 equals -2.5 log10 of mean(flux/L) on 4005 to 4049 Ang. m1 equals 0.09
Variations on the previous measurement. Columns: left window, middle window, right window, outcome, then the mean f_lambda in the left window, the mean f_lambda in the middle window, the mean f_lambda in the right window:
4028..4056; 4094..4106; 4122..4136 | 0.060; 14.1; 14.8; 16.4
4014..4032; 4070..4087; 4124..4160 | 0.044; 14.6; 14.3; 15.2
